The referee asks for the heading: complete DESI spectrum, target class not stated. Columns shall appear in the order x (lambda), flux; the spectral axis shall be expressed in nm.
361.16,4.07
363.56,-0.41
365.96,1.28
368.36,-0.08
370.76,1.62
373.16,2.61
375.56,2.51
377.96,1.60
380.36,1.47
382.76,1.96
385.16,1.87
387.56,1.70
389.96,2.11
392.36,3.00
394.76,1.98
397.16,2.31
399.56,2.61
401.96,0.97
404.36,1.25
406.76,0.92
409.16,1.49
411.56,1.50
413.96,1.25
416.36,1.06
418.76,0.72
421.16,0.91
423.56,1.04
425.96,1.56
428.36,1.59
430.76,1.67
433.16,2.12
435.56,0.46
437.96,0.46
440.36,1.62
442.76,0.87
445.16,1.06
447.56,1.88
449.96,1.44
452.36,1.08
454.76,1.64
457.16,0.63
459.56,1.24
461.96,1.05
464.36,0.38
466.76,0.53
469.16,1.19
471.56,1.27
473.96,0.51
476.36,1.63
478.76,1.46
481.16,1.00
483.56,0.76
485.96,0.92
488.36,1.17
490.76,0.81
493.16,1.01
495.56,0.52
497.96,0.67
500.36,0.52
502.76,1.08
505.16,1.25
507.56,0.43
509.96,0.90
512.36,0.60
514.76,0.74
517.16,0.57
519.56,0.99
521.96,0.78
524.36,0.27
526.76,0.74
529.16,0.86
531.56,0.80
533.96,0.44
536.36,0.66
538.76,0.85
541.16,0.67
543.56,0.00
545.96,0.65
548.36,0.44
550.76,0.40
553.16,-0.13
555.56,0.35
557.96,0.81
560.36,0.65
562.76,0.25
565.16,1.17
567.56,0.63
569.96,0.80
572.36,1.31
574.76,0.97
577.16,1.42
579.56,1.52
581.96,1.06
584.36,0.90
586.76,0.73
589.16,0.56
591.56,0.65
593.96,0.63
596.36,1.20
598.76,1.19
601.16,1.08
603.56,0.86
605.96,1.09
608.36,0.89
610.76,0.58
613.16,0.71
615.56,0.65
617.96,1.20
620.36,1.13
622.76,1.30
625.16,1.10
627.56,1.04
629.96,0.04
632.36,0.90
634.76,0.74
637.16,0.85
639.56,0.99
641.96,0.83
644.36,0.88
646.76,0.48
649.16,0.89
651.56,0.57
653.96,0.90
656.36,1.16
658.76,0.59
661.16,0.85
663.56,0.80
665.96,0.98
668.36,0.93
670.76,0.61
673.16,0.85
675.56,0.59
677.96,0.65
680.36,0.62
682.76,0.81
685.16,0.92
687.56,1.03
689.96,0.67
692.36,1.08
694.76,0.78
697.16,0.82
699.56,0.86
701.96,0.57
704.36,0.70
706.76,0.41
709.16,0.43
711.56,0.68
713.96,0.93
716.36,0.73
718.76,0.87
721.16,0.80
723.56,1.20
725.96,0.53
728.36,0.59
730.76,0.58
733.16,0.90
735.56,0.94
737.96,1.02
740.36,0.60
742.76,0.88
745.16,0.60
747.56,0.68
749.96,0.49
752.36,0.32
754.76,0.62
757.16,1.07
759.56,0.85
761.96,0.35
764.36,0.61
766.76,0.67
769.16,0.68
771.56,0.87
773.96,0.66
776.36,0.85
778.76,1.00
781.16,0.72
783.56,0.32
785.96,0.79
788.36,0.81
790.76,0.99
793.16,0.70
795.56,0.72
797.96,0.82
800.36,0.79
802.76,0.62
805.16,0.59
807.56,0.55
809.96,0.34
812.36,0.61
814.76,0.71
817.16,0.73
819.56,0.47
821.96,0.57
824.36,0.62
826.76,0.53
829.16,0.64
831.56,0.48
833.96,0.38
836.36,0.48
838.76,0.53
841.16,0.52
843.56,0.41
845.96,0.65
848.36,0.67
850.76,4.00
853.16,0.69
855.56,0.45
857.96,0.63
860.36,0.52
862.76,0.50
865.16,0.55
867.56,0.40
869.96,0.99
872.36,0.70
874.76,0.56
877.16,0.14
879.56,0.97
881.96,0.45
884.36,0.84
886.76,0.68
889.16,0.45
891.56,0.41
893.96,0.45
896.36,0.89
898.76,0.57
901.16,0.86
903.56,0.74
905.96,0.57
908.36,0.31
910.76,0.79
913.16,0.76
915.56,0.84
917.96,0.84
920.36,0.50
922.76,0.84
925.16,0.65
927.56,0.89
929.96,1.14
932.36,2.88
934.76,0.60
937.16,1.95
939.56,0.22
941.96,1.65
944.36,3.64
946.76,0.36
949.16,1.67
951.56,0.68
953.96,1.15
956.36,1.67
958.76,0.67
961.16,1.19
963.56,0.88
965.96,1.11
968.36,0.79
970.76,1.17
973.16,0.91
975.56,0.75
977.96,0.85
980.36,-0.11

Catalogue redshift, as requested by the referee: 1.28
